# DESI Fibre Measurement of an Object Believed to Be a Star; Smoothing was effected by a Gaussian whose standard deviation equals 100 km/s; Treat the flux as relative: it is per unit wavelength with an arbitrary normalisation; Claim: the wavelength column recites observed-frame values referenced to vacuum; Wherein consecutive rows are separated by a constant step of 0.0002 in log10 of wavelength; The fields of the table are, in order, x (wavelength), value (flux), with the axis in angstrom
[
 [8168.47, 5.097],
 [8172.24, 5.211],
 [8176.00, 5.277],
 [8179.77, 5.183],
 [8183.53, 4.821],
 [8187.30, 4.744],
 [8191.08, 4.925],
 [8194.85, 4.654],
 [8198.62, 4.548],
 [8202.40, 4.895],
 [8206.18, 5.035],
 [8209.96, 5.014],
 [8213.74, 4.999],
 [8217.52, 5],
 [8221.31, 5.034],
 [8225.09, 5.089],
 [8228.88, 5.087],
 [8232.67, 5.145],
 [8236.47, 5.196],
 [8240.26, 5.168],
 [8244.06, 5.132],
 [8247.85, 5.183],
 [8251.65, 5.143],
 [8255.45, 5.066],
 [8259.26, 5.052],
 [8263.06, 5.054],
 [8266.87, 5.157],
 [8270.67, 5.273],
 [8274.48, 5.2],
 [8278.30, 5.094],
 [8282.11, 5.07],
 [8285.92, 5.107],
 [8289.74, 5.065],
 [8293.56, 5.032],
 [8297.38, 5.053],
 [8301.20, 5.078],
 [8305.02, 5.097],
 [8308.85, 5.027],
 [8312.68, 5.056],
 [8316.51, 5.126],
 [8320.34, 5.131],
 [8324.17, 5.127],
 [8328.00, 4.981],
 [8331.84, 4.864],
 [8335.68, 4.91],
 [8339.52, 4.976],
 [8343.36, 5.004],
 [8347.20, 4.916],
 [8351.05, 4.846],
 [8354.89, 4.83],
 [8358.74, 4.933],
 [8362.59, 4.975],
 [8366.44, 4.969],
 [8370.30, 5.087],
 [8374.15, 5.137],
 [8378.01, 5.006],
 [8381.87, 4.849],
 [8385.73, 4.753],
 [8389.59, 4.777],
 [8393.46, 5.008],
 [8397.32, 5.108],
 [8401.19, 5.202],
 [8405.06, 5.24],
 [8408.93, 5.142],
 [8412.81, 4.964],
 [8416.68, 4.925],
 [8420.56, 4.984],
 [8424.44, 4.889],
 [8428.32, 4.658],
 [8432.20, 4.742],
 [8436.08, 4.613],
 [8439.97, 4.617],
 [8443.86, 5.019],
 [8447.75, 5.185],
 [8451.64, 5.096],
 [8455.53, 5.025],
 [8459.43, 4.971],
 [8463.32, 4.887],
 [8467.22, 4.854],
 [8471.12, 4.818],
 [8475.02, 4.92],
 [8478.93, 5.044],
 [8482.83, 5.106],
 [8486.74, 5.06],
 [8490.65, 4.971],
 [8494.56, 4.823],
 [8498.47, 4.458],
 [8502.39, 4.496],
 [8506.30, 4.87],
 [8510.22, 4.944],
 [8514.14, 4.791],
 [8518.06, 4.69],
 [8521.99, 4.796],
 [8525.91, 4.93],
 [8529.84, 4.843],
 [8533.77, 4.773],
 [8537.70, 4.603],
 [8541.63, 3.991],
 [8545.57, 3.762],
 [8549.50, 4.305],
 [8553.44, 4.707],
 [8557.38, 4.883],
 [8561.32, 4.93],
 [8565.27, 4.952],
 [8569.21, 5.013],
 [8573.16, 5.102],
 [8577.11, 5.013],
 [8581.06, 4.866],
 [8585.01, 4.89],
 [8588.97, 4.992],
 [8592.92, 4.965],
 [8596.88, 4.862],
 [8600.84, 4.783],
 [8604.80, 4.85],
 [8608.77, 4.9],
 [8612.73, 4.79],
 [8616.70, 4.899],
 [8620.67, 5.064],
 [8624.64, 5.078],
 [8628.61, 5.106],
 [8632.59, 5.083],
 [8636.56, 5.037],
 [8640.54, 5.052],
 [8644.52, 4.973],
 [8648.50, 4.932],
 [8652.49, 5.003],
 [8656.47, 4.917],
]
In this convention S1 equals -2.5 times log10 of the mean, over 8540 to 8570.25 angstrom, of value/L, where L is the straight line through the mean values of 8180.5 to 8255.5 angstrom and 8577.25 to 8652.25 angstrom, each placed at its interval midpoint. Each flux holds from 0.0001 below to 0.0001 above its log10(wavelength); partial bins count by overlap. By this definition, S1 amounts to 0.091 mag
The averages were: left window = 5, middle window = 4.56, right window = 4.95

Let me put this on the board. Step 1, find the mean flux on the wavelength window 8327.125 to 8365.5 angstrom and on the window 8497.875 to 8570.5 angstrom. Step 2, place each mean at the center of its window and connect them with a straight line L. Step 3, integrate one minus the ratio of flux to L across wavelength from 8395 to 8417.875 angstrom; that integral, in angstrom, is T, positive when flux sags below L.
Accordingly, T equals -1.2 angstrom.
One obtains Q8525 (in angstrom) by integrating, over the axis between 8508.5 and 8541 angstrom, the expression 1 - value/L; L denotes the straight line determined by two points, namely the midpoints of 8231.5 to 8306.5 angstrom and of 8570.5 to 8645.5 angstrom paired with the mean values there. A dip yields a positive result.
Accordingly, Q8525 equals 1.6 angstrom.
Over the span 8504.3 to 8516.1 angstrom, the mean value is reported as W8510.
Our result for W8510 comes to 4.87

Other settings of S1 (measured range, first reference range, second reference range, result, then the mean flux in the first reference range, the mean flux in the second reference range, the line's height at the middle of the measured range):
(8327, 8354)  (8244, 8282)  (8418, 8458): 0.02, 5.13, 4.88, 5.02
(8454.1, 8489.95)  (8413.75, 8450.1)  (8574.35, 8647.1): -0.02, 4.85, 4.96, 4.88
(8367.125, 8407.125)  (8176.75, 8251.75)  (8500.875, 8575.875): -0.04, 5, 4.71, 4.85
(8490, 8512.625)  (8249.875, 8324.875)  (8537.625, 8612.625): 0.02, 5.1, 4.76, 4.85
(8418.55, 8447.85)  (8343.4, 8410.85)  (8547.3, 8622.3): 0.03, 4.99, 4.88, 4.96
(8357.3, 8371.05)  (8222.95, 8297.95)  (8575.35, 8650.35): 0.02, 5.12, 4.95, 5.07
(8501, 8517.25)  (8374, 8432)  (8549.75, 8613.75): 0.03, 4.96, 4.89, 4.92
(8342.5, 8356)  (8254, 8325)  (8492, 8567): 0.02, 5.1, 4.66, 4.99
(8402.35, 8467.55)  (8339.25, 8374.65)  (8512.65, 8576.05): -0.02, 4.96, 4.7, 4.85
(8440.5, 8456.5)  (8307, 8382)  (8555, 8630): -0.02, 4.99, 4.94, 4.97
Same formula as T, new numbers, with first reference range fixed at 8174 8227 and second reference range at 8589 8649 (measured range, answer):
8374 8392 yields 0.2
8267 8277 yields -0.5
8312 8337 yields -0.4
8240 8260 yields -0.7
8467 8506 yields 0.8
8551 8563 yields 0.3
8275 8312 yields -0.9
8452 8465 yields -0.1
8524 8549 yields 2.4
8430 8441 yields 0.7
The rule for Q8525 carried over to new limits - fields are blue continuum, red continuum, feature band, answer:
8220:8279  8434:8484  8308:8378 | 0.67 angstrom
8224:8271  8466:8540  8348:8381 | 0.16 angstrom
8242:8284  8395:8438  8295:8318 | 0.04 angstrom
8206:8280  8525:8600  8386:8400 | -0.03 angstrom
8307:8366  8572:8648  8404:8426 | -0.19 angstrom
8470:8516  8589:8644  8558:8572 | -0.13 angstrom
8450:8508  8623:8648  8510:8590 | 3.53 angstrom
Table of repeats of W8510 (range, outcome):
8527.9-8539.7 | 4.74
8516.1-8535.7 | 4.81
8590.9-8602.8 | 4.87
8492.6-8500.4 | 4.64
